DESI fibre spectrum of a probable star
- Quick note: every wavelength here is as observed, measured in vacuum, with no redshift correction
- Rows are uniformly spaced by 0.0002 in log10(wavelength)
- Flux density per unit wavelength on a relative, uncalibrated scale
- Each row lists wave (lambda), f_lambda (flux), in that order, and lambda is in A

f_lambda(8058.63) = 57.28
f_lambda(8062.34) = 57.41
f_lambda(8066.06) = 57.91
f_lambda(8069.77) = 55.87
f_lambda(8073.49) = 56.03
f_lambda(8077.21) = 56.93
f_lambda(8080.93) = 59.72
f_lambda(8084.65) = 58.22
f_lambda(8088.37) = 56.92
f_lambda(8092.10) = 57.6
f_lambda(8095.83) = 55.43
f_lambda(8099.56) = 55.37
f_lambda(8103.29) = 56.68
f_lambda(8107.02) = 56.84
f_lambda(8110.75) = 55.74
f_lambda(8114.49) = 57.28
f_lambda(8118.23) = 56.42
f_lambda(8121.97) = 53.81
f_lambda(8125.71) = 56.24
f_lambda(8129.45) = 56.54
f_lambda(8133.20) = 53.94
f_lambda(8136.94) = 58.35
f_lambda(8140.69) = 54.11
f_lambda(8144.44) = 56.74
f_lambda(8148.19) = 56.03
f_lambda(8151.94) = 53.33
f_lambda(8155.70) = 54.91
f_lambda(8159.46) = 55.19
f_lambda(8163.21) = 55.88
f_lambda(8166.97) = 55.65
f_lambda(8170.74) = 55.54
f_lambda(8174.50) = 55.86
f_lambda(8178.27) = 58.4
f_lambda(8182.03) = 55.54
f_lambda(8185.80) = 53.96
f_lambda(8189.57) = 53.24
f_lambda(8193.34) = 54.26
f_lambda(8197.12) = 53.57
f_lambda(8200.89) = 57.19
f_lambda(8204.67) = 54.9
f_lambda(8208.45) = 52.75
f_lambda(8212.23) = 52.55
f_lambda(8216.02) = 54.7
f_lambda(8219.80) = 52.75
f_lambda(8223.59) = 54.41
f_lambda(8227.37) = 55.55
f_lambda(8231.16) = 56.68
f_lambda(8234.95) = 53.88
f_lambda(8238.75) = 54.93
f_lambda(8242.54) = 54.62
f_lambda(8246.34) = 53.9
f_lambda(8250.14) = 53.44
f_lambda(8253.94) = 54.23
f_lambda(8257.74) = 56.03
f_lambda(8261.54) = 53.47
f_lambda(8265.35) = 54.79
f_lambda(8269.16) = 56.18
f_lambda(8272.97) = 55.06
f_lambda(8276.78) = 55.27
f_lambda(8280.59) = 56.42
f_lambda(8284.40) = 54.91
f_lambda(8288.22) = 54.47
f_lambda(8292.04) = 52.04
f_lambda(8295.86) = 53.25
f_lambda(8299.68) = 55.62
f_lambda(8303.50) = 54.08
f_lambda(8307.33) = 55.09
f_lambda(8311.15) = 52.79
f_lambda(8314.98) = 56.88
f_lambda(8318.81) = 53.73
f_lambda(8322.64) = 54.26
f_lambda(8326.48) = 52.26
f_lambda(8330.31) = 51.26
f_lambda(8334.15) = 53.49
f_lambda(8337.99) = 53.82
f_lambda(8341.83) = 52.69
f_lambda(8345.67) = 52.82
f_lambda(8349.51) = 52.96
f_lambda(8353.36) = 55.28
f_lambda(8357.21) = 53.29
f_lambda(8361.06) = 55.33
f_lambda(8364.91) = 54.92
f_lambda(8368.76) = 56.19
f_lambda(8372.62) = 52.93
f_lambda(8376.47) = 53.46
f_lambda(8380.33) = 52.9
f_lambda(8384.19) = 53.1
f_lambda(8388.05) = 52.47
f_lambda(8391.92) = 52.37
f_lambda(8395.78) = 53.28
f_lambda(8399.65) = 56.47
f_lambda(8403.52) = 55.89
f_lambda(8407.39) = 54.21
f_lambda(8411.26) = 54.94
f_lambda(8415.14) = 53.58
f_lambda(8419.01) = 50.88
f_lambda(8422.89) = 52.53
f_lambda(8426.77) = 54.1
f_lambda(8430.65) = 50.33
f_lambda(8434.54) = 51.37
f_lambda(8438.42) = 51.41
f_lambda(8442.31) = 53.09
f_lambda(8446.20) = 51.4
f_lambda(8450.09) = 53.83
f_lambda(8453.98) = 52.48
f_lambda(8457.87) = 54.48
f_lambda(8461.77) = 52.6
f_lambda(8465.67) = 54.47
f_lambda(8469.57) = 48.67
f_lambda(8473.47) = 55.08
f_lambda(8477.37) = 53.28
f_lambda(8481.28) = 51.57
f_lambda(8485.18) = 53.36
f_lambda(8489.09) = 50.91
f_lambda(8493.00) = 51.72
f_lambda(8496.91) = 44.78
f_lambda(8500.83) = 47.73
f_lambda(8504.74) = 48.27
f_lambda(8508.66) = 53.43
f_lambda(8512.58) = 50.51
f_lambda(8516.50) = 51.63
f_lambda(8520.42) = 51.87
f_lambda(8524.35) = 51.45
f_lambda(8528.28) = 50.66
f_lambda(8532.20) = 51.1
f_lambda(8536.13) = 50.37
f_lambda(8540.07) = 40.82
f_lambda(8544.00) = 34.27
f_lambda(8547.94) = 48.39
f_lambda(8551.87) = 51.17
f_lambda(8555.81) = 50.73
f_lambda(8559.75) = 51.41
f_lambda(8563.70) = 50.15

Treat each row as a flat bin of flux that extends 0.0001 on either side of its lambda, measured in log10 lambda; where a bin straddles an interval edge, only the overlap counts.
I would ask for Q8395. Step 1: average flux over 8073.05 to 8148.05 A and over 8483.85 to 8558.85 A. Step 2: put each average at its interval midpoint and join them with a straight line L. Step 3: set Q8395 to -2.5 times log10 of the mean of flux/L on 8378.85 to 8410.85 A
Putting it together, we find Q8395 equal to -0.05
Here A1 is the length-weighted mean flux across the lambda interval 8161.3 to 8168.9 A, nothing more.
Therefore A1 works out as 55.8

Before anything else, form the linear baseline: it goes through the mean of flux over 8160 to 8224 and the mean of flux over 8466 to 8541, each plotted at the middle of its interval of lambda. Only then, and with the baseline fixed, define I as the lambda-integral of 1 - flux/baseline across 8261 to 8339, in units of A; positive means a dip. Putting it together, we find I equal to -1.35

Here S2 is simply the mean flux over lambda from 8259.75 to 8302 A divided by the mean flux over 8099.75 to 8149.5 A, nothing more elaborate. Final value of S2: 0.98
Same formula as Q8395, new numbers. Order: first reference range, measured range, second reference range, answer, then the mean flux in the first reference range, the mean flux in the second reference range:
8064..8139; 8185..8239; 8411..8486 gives 0.02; 56.6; 52.6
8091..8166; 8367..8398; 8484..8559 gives -0.04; 55.8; 49.1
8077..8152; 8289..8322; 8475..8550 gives -0.02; 56.4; 49.3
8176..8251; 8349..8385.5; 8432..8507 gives -0.03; 54.6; 51.6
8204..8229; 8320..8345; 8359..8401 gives 0.02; 53.9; 53.9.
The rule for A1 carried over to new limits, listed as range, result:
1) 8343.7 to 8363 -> 53.9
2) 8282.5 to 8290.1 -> 54.7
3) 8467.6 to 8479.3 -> 52.4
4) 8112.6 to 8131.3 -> 56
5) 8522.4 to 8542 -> 48.9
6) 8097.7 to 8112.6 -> 56.2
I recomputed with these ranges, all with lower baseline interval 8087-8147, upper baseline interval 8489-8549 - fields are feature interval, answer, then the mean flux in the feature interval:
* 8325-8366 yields -1.30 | 53.5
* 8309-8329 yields -0.61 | 53.9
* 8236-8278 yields -0.96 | 54.7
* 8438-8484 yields -2.89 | 52.8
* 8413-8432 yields -0.76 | 52.4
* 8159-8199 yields -0.17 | 55.2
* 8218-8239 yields -0.26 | 54.7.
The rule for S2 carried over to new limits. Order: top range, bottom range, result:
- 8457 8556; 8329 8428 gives 0.93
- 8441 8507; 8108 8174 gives 0.93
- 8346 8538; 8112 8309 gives 0.96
